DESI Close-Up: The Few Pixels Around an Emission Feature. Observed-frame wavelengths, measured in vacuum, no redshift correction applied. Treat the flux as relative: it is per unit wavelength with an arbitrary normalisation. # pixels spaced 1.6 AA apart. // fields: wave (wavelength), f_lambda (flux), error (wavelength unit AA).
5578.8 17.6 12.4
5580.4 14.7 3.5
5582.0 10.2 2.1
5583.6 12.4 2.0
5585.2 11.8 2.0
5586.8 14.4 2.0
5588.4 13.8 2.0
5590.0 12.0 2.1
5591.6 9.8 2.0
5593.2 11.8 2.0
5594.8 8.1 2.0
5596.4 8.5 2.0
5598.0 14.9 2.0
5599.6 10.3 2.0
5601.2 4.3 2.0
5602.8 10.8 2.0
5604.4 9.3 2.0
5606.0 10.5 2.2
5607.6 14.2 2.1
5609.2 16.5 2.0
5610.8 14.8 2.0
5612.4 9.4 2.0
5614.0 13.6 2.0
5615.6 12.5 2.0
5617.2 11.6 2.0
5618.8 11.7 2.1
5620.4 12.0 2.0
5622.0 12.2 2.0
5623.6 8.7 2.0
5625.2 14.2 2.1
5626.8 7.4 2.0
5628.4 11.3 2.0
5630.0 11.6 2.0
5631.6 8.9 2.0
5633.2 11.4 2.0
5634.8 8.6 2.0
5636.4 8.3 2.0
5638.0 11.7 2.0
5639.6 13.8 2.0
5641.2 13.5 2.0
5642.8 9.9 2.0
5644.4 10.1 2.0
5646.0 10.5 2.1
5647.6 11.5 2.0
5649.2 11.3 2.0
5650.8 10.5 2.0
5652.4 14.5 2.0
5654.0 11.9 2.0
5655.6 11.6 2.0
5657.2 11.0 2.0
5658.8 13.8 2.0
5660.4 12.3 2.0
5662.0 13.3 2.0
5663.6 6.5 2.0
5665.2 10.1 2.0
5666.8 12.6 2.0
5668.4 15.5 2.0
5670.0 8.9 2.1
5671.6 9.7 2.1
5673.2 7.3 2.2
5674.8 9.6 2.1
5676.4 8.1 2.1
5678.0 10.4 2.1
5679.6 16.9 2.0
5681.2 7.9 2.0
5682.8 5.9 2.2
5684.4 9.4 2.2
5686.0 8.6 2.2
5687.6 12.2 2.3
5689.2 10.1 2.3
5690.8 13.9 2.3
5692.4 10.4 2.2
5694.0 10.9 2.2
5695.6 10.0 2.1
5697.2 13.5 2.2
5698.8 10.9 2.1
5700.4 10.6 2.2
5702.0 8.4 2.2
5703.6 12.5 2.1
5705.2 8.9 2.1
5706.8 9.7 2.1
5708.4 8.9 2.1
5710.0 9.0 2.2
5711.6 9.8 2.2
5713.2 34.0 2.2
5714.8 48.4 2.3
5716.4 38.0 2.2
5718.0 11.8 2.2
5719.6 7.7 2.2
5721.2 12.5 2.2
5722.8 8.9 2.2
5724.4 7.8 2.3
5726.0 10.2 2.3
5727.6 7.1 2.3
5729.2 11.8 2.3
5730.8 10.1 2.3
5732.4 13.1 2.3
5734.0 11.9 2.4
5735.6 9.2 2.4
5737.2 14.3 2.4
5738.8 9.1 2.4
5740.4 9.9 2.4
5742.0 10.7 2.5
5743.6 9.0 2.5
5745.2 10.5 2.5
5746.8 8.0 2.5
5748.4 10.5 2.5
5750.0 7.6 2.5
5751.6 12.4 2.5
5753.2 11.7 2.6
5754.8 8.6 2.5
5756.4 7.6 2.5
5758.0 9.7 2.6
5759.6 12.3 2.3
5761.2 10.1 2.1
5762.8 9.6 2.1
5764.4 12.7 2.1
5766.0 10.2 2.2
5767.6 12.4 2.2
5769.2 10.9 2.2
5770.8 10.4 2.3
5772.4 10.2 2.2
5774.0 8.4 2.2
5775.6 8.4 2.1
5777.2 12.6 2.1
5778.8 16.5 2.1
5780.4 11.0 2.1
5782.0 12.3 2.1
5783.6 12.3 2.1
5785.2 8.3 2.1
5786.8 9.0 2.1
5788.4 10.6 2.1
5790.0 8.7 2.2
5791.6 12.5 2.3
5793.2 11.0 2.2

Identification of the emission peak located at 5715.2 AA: H-beta 4861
